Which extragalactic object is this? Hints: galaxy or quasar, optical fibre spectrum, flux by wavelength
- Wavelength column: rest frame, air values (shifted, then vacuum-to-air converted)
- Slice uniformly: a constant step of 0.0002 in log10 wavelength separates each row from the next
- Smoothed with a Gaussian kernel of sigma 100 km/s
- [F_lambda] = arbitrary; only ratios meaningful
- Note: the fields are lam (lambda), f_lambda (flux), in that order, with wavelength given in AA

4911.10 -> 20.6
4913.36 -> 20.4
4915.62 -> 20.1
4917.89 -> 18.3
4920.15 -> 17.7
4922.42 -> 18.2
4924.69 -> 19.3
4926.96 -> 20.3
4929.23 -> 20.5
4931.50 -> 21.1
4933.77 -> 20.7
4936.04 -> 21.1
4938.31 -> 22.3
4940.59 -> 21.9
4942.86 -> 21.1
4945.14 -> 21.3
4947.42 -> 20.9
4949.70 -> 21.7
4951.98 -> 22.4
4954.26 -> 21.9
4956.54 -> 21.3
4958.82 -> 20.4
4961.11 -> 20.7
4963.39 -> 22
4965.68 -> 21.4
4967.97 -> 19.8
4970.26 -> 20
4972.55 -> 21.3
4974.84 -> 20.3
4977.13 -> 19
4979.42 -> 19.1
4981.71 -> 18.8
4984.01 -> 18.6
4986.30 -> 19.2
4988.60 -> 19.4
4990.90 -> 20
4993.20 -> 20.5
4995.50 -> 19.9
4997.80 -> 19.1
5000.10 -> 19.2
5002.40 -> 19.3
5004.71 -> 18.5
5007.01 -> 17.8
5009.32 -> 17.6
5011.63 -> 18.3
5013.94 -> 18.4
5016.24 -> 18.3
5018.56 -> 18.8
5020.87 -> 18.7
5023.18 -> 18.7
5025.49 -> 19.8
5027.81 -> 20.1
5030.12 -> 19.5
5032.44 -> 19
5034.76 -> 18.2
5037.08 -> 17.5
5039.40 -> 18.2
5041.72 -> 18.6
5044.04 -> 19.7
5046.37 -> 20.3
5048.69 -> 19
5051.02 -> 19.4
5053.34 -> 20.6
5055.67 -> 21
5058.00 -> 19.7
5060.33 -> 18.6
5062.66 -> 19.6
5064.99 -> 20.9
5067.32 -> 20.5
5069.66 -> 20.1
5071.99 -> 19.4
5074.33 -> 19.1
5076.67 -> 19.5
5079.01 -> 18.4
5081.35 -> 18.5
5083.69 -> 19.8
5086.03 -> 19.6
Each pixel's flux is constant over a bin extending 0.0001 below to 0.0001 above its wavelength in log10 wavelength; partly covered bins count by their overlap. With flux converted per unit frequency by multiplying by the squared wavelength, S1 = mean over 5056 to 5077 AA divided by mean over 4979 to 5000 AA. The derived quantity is 1.05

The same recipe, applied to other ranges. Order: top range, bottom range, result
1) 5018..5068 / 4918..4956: 0.98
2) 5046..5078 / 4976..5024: 1.07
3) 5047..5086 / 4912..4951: 1.02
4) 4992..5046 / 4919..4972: 0.94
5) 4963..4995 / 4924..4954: 0.96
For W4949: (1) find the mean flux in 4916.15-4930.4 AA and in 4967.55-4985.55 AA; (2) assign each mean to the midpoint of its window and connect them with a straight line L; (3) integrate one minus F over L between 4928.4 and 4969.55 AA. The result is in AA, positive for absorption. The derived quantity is -4.1 AA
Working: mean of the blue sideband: 19.1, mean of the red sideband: 19.6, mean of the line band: 21.2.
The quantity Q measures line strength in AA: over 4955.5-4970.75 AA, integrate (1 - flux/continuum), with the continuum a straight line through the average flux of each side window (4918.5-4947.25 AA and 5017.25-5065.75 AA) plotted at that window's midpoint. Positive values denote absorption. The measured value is -0.5 AA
